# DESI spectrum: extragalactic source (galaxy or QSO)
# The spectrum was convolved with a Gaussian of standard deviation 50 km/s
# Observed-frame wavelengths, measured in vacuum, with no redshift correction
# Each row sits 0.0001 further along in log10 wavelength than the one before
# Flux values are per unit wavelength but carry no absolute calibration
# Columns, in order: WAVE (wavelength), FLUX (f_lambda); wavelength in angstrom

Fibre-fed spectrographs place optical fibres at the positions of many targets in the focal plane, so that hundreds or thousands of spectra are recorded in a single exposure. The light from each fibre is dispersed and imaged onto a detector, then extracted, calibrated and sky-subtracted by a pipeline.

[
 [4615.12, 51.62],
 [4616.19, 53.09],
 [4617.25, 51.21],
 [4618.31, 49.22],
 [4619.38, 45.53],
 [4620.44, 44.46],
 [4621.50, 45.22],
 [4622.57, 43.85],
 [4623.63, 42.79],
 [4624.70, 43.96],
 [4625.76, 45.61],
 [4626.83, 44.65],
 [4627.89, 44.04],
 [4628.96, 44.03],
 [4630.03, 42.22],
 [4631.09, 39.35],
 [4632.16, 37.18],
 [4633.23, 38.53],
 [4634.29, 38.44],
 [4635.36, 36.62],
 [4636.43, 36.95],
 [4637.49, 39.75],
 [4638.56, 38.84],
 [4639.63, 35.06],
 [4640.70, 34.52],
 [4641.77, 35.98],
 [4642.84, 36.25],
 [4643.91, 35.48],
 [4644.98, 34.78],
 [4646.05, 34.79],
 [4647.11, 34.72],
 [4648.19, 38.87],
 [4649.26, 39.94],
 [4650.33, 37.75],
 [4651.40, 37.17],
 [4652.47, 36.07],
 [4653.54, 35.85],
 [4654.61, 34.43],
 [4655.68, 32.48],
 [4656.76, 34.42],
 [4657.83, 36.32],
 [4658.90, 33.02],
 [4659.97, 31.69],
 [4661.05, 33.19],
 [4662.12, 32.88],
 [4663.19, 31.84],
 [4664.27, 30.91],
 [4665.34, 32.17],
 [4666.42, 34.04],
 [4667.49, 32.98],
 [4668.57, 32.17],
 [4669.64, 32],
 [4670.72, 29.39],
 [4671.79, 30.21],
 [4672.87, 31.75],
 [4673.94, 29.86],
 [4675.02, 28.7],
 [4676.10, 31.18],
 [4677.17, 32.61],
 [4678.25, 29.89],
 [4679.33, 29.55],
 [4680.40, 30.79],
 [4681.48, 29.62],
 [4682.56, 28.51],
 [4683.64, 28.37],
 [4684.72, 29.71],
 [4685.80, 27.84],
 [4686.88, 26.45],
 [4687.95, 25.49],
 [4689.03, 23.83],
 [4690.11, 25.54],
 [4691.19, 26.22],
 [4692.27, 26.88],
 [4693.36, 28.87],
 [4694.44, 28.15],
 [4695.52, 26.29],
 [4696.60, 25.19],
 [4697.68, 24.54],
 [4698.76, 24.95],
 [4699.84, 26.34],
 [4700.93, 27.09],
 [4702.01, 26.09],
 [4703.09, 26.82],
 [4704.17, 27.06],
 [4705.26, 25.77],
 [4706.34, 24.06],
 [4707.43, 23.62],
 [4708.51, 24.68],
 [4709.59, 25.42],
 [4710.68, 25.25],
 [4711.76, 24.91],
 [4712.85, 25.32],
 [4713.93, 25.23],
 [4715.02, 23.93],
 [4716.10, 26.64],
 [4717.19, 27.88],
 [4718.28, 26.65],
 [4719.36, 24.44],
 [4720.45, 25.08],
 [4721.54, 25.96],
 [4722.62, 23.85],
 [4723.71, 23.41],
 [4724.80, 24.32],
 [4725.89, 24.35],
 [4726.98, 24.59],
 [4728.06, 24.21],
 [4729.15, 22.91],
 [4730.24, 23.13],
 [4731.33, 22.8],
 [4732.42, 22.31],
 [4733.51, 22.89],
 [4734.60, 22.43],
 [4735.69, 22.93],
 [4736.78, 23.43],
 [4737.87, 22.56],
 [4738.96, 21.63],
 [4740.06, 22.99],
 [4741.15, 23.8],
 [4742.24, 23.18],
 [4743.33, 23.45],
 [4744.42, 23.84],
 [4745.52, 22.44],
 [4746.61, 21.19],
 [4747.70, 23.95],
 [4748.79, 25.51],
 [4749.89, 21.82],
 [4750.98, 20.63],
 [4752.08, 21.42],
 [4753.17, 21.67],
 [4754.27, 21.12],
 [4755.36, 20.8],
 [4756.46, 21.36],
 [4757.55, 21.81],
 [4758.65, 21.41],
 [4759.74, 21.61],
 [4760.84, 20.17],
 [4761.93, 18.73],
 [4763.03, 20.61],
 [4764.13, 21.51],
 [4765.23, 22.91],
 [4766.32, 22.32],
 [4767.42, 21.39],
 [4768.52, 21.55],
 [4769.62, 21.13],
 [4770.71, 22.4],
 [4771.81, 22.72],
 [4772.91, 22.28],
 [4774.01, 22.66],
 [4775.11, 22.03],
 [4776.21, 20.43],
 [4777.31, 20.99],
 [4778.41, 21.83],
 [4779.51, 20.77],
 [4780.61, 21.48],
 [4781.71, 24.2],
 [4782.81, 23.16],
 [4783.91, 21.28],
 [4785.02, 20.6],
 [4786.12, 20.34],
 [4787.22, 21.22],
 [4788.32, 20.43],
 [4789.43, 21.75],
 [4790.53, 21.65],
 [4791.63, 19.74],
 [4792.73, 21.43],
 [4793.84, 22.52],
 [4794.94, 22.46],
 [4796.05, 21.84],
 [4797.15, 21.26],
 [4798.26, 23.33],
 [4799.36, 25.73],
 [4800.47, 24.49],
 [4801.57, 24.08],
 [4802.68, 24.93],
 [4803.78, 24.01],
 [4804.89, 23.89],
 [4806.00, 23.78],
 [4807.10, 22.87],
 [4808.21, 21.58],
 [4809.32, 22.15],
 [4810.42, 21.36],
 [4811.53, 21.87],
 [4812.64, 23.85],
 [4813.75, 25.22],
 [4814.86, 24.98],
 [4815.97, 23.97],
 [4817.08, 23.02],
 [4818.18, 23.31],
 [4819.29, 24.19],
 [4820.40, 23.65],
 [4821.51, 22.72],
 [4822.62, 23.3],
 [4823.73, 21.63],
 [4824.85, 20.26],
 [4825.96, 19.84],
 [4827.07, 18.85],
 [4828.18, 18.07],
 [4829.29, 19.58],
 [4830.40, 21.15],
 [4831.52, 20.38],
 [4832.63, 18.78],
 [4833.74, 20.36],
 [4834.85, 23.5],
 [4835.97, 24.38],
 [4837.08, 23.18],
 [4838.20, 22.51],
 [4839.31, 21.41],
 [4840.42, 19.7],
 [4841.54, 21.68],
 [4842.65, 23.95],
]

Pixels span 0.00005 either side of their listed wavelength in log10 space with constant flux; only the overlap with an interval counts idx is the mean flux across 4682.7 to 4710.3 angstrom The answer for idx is 26.2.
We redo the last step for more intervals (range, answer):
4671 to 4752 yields 25.6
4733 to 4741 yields 22.7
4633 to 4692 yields 32.8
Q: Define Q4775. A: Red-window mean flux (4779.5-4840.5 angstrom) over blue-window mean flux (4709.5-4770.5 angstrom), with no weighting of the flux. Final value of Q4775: 0.96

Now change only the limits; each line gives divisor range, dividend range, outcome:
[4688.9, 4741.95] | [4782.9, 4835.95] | 0.89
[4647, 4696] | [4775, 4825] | 0.72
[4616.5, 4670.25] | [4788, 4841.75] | 0.59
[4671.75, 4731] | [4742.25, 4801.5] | 0.83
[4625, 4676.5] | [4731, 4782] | 0.62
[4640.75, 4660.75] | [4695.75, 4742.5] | 0.69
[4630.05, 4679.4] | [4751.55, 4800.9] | 0.63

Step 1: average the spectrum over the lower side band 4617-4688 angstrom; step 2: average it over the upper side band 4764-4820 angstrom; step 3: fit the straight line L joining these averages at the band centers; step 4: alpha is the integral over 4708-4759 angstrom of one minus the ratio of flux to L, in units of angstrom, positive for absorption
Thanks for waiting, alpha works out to 8.2 angstrom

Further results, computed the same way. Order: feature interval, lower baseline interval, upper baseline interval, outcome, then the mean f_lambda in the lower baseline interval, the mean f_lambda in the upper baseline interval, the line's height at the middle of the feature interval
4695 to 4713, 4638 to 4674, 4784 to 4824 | 3.0 angstrom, 34.2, 22.7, 30.5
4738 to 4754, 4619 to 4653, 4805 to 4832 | 3.5 angstrom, 39.4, 22.2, 29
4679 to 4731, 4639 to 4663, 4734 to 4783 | 4.8 angstrom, 35.2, 22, 28.6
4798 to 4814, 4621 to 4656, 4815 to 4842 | 0.1 angstrom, 38.7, 21.7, 23.7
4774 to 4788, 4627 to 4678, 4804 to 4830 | 2.0 angstrom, 35.2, 22.4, 25.2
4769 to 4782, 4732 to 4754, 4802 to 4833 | 0.4 angstrom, 22.7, 22.3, 22.5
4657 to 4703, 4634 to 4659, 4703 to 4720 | 2.0 angstrom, 36.2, 25.4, 30.7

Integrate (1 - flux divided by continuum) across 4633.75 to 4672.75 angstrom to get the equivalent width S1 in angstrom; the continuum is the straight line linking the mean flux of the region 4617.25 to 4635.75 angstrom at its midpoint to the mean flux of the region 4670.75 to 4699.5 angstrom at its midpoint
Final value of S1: 1.5 angstrom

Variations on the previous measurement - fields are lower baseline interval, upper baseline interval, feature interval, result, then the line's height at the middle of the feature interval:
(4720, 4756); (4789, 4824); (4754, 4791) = 2.48 angstrom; 23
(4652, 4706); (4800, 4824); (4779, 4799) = 2.31 angstrom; 24.5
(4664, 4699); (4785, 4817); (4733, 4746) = 1.48 angstrom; 25.9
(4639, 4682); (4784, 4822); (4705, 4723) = 2.55 angstrom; 29.4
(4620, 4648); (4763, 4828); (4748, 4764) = 3.10 angstrom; 26.5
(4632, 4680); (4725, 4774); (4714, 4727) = 0.45 angstrom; 26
